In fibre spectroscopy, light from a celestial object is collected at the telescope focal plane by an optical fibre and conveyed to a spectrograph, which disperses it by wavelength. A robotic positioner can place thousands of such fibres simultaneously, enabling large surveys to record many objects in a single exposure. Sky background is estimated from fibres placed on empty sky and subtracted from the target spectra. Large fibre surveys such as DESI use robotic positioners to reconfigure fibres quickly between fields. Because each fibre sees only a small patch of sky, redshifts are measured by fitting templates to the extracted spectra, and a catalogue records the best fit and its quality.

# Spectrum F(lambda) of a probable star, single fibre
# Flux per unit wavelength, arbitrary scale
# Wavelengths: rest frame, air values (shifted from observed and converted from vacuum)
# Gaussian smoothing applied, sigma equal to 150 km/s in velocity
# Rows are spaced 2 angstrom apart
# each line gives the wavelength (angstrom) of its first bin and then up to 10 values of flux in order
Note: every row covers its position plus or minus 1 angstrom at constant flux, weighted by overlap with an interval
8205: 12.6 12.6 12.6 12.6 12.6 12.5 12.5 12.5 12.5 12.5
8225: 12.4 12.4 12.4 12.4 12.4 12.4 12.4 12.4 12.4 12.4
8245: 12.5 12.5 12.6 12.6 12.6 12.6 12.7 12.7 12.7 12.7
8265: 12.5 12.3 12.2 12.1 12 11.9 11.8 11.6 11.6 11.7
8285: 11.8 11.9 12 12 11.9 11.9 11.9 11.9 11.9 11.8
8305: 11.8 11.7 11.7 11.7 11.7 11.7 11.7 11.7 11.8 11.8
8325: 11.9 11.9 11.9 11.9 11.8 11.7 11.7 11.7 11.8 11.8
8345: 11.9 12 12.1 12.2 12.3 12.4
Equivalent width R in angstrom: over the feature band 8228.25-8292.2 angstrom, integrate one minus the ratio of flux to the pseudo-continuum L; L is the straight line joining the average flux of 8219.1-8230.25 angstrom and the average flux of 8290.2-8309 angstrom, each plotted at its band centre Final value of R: -0.6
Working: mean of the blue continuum 12.4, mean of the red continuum 11.9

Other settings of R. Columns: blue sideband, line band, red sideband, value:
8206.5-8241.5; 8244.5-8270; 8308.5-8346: -0.6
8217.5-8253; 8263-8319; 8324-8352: 1.2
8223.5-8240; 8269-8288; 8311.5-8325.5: 0.3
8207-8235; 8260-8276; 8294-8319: -0.3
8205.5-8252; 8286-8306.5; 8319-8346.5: 0.3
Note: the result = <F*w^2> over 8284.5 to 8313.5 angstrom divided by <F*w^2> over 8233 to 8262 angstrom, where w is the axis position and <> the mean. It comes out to 1.0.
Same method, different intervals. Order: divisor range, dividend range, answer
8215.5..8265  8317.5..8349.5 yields 0.97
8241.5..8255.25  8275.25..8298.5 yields 0.95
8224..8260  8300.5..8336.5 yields 0.96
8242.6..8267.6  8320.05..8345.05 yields 0.96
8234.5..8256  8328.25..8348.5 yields 0.97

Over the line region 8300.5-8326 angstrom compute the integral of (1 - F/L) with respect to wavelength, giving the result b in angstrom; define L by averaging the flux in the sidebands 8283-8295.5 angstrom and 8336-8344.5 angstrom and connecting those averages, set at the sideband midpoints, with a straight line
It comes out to 0.16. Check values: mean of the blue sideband 11.9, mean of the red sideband 11.8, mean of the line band 11.8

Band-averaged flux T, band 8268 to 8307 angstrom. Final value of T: 11.9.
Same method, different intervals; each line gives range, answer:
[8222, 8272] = 12.5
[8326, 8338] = 11.8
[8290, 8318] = 11.8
